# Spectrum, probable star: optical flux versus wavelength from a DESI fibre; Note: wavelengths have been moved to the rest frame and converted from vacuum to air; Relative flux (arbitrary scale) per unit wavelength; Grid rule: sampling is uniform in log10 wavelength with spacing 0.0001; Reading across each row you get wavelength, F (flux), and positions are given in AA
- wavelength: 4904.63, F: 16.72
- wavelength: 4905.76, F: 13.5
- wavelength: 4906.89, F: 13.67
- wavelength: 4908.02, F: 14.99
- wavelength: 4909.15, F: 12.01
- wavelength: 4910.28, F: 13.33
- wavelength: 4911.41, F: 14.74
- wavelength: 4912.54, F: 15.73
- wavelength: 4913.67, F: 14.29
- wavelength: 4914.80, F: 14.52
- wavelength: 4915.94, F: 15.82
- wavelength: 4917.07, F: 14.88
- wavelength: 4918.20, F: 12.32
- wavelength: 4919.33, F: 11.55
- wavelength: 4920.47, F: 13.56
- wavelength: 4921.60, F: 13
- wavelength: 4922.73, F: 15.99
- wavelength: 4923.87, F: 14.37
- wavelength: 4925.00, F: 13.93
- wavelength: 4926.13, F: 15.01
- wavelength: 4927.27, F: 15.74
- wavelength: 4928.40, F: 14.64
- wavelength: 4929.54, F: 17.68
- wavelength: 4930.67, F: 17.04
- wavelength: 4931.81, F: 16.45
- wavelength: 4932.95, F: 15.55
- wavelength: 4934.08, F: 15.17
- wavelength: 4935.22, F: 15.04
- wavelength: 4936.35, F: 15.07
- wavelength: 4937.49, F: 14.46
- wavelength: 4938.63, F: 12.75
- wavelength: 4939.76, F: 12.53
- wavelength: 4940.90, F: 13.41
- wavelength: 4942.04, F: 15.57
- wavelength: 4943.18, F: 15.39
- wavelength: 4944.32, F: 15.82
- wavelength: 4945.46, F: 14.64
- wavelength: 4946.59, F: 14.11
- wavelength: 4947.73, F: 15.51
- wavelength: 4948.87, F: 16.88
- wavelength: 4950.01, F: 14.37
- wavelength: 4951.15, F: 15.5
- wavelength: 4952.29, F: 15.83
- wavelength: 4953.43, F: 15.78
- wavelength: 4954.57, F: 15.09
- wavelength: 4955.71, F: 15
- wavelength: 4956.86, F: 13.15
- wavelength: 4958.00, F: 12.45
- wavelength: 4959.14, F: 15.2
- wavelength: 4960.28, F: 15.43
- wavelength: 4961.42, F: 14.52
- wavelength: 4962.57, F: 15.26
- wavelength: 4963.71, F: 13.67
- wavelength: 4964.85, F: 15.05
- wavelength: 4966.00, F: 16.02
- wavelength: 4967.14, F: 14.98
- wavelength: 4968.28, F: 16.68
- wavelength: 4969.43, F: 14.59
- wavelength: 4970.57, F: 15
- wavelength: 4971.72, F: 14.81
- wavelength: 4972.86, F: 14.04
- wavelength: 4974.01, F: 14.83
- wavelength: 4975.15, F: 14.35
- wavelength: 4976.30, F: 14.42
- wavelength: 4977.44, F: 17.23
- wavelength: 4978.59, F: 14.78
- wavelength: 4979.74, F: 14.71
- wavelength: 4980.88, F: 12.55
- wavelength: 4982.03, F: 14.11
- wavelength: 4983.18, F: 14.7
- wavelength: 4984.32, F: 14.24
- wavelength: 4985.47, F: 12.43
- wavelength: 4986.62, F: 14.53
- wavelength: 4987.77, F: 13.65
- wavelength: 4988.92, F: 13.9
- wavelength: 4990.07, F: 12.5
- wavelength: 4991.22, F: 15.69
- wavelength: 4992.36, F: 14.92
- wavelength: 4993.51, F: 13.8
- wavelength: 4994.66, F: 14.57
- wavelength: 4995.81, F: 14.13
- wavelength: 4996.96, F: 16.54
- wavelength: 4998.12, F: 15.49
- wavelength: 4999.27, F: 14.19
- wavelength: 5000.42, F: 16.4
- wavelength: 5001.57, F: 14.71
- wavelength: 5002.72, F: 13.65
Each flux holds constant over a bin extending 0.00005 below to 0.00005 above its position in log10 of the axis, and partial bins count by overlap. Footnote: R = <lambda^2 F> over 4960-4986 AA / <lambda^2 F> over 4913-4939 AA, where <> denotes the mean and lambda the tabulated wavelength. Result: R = 1.02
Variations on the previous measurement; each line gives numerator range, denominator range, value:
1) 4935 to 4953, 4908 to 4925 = 1.07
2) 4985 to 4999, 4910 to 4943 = 1.01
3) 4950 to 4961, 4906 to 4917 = 1.05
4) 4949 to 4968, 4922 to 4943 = 1.00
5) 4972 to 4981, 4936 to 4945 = 1.04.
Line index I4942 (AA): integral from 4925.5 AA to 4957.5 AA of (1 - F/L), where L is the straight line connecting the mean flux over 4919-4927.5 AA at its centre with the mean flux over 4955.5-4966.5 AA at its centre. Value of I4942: -1.7 AA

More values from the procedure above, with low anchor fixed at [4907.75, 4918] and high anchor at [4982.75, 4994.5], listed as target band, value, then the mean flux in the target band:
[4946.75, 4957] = -0.8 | 15.3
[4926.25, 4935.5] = -1.0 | 15.9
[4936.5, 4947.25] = -0.1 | 14.3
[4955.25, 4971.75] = -0.7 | 14.8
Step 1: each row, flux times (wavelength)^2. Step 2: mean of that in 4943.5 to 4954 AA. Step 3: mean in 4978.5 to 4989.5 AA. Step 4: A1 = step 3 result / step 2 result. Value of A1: 0.92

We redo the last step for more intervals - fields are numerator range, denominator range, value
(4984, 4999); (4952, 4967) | 0.98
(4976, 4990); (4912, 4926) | 1.03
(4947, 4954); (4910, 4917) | 1.07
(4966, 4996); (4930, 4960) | 0.99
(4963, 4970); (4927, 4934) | 0.95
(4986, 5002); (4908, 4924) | 1.08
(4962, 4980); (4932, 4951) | 1.03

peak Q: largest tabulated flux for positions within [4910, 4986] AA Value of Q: 17.68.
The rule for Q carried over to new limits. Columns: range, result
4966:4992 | 17.23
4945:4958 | 16.88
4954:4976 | 16.68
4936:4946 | 15.82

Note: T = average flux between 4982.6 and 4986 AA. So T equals 13.8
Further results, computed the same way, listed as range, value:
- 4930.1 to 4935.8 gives 15.9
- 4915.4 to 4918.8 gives 14.3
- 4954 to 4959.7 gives 14.2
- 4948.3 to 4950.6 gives 15.6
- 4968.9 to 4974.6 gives 14.7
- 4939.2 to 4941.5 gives 13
